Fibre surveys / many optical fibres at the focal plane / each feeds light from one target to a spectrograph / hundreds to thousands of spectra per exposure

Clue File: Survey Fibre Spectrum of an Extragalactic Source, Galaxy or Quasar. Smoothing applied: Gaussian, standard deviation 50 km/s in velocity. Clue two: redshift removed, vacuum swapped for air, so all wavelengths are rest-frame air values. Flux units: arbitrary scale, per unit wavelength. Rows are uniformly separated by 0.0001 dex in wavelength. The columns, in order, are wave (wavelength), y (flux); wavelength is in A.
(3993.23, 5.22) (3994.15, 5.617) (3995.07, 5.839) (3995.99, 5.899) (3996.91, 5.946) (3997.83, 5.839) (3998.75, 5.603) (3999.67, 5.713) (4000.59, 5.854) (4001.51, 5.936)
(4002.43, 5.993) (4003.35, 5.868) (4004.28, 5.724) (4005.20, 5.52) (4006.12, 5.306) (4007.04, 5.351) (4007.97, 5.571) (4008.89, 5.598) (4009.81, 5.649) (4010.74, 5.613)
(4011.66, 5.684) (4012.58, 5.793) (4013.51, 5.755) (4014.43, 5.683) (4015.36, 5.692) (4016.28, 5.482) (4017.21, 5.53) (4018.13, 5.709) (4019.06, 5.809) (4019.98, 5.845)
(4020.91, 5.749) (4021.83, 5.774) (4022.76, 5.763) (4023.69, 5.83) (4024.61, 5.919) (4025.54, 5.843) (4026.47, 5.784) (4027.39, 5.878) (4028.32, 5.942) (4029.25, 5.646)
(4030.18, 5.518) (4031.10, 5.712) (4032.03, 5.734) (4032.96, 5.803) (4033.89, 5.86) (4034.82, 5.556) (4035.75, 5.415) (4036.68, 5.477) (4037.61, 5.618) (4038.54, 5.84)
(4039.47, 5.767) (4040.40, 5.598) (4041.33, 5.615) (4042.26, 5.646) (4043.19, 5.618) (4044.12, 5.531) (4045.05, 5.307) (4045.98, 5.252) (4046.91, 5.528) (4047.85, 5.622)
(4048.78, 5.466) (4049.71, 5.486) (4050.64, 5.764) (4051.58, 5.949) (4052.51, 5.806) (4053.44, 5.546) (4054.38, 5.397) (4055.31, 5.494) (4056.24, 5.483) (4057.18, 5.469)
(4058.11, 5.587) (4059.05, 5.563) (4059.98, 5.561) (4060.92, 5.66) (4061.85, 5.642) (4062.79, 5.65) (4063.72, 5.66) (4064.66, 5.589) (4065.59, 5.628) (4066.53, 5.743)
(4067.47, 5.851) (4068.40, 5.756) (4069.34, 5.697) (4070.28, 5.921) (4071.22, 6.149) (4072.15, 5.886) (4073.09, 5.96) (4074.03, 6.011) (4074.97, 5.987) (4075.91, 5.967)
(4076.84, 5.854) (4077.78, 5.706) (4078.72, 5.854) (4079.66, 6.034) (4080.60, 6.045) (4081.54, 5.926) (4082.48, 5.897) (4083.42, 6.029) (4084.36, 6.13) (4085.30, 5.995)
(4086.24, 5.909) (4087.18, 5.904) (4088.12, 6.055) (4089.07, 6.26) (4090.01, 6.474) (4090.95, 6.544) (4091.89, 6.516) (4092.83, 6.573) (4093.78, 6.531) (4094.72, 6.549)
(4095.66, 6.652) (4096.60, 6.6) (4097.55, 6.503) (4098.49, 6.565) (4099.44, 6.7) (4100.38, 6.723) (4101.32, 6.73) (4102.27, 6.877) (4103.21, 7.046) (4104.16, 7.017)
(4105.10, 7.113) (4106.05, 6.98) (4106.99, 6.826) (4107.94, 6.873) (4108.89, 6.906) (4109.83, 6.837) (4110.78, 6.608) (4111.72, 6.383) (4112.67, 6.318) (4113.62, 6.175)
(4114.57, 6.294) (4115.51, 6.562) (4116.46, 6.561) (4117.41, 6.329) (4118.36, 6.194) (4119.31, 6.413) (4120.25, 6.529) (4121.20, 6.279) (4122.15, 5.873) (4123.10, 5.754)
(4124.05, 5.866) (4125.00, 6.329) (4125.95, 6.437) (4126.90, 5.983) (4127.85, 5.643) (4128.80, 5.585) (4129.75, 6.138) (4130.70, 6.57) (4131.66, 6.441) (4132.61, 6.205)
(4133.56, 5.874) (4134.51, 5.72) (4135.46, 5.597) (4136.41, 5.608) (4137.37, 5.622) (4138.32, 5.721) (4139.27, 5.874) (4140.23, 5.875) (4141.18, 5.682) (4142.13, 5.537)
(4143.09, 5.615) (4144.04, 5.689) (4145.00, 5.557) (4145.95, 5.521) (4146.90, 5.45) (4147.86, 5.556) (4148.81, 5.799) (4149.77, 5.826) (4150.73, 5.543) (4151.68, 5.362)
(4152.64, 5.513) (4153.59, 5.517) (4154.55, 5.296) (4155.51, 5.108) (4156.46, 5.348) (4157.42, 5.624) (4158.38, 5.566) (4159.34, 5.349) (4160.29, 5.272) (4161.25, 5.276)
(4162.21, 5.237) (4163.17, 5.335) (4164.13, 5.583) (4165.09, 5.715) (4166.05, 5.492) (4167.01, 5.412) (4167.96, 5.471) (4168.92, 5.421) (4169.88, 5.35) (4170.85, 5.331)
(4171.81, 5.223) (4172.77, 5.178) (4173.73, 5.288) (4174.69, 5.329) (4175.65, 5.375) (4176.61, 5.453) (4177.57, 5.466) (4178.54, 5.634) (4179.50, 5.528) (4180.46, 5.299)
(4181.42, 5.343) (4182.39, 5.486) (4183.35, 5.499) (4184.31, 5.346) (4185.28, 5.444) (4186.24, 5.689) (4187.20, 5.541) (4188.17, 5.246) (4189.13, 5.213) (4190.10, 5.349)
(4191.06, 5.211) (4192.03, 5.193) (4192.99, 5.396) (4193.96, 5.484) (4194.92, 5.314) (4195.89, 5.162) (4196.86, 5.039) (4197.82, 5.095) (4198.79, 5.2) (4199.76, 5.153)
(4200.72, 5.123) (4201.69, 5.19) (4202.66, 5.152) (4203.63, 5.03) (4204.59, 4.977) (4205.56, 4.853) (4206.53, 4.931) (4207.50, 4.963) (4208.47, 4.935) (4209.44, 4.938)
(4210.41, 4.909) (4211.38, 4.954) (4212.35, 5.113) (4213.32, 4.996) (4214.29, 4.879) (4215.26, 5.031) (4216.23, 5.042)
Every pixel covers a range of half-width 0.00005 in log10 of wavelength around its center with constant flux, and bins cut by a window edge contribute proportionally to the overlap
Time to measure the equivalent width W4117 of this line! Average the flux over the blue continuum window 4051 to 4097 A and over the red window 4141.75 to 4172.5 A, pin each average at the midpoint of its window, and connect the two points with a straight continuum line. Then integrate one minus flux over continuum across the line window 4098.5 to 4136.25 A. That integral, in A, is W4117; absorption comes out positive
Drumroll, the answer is -4.6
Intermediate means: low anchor 5.93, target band 6.39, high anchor 5.46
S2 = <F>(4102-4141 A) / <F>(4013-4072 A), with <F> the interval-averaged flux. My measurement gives 1.11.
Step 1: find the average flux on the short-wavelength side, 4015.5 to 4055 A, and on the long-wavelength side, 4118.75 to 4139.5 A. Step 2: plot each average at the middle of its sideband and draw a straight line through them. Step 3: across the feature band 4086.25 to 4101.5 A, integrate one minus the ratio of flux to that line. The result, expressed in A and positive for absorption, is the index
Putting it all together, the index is -1.5 A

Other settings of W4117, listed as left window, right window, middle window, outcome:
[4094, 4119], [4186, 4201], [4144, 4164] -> 1.5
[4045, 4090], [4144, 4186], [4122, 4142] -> -1.3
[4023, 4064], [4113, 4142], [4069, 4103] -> -2.2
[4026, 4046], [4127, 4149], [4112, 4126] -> -1.2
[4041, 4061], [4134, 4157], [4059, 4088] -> -1.5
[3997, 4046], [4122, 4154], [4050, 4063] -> 0.2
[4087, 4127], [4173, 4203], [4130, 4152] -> 0.9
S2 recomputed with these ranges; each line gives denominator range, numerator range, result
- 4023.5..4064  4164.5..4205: 0.95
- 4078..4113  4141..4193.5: 0.84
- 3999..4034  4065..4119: 1.10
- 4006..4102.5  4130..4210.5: 0.93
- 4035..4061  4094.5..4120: 1.19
